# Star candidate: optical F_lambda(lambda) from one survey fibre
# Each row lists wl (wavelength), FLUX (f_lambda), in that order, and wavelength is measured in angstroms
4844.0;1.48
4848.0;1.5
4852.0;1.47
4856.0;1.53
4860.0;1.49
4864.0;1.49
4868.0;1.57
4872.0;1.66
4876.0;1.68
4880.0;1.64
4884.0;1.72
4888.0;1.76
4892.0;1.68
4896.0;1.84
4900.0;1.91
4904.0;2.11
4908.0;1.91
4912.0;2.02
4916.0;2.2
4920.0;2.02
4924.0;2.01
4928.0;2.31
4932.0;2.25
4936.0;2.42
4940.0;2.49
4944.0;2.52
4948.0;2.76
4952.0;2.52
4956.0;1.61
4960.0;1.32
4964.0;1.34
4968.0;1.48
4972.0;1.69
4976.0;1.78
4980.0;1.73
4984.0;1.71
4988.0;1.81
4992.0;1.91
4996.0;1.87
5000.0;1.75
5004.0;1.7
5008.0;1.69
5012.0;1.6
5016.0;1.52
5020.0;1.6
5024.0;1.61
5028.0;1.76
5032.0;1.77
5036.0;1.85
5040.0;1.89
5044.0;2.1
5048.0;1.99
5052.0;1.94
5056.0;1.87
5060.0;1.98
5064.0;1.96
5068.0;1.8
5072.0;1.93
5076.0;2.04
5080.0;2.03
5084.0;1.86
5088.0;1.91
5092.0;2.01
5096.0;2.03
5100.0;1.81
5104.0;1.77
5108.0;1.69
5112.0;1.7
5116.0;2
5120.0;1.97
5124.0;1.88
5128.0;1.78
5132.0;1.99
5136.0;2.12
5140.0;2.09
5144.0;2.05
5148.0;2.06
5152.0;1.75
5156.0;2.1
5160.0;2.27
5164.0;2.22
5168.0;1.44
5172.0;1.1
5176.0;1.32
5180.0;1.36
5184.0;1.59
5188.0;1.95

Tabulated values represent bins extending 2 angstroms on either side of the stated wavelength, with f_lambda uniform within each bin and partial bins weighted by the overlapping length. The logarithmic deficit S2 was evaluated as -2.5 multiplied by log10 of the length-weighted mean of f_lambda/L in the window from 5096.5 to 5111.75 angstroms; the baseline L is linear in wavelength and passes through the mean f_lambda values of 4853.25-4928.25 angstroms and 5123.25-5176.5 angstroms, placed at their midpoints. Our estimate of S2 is 0.06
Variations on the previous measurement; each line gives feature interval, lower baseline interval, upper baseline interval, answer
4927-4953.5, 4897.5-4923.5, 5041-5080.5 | -0.22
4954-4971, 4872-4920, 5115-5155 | 0.29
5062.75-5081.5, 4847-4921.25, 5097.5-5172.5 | -0.05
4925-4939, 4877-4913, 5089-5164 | -0.24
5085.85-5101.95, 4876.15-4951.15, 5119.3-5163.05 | 0.05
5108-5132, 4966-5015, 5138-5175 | -0.01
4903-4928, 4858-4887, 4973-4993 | -0.23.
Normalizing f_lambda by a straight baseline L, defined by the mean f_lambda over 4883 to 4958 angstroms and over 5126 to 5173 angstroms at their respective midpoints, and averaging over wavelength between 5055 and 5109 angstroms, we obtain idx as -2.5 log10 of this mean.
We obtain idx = 0.04 mag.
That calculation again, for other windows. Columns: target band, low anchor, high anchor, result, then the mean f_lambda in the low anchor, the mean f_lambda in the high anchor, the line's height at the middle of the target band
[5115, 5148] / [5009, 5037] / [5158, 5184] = -0.216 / 1.67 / 1.62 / 1.63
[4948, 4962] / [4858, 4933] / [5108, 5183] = -0.059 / 1.85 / 1.84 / 1.85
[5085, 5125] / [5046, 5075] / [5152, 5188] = -0.025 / 1.93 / 1.69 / 1.83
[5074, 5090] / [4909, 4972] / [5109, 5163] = 0.025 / 2.07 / 1.98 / 2.01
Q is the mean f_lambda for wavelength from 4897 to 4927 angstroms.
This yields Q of 2.03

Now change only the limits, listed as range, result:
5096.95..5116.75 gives 1.79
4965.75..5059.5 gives 1.77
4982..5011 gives 1.77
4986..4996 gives 1.86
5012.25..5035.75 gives 1.66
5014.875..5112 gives 1.86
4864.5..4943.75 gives 1.96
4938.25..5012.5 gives 1.86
